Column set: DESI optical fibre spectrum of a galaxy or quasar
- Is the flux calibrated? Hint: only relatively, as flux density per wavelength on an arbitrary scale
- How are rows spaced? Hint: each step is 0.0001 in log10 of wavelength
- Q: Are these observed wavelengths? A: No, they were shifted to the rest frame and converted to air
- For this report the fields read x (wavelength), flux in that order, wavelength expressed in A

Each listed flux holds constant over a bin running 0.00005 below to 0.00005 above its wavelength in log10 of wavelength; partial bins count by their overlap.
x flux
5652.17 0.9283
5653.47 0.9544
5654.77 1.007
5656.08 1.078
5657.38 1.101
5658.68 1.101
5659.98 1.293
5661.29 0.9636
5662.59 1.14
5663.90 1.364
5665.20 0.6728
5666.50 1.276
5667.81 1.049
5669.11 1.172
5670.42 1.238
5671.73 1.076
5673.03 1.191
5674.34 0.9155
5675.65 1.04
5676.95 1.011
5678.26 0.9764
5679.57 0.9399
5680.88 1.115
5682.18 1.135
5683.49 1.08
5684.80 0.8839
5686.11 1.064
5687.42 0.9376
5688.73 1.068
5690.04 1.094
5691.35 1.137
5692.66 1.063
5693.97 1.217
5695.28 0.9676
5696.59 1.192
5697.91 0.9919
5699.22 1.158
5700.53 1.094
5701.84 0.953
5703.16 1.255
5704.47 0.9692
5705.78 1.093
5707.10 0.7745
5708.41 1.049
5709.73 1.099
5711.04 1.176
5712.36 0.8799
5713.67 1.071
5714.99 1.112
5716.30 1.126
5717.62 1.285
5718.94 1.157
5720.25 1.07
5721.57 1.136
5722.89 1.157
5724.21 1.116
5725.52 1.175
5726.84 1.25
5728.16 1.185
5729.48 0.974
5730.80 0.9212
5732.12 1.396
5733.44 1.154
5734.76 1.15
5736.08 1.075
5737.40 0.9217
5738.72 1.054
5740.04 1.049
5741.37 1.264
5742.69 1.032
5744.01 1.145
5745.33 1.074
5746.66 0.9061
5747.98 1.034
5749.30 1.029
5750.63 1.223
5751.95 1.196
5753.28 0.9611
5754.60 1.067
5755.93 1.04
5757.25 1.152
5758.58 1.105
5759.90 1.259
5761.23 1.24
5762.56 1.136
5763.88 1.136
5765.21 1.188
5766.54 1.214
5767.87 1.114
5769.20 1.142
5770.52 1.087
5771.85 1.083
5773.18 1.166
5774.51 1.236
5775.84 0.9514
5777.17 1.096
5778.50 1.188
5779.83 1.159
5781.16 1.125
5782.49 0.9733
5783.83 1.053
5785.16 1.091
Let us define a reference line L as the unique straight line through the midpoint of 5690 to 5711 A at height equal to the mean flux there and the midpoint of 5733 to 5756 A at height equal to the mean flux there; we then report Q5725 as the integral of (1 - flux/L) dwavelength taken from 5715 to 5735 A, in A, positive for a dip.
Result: -1.39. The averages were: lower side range 1.07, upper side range 1.08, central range 1.15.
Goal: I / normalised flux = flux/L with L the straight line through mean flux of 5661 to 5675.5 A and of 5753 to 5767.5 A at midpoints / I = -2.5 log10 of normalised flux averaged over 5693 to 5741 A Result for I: 0.02 mag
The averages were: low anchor 1.1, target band 1.1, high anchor 1.14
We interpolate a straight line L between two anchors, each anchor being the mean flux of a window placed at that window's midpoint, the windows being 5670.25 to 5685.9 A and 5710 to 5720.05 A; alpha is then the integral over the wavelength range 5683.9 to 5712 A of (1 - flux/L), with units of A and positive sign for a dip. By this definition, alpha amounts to 0.63 A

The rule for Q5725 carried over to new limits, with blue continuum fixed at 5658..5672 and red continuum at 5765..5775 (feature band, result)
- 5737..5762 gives 1.1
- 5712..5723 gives 0.2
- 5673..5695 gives 1.6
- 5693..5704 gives 0.3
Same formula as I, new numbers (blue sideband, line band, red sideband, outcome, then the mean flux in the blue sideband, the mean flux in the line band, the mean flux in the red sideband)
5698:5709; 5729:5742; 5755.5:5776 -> 0.00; 1.04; 1.1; 1.15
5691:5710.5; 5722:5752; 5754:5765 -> 0.01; 1.07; 1.11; 1.14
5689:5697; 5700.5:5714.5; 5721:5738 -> 0.08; 1.11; 1.04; 1.12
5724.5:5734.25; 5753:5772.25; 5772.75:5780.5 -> 0.00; 1.15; 1.13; 1.13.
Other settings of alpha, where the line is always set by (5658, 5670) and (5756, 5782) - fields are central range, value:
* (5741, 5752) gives 0.45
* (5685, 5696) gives 0.61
